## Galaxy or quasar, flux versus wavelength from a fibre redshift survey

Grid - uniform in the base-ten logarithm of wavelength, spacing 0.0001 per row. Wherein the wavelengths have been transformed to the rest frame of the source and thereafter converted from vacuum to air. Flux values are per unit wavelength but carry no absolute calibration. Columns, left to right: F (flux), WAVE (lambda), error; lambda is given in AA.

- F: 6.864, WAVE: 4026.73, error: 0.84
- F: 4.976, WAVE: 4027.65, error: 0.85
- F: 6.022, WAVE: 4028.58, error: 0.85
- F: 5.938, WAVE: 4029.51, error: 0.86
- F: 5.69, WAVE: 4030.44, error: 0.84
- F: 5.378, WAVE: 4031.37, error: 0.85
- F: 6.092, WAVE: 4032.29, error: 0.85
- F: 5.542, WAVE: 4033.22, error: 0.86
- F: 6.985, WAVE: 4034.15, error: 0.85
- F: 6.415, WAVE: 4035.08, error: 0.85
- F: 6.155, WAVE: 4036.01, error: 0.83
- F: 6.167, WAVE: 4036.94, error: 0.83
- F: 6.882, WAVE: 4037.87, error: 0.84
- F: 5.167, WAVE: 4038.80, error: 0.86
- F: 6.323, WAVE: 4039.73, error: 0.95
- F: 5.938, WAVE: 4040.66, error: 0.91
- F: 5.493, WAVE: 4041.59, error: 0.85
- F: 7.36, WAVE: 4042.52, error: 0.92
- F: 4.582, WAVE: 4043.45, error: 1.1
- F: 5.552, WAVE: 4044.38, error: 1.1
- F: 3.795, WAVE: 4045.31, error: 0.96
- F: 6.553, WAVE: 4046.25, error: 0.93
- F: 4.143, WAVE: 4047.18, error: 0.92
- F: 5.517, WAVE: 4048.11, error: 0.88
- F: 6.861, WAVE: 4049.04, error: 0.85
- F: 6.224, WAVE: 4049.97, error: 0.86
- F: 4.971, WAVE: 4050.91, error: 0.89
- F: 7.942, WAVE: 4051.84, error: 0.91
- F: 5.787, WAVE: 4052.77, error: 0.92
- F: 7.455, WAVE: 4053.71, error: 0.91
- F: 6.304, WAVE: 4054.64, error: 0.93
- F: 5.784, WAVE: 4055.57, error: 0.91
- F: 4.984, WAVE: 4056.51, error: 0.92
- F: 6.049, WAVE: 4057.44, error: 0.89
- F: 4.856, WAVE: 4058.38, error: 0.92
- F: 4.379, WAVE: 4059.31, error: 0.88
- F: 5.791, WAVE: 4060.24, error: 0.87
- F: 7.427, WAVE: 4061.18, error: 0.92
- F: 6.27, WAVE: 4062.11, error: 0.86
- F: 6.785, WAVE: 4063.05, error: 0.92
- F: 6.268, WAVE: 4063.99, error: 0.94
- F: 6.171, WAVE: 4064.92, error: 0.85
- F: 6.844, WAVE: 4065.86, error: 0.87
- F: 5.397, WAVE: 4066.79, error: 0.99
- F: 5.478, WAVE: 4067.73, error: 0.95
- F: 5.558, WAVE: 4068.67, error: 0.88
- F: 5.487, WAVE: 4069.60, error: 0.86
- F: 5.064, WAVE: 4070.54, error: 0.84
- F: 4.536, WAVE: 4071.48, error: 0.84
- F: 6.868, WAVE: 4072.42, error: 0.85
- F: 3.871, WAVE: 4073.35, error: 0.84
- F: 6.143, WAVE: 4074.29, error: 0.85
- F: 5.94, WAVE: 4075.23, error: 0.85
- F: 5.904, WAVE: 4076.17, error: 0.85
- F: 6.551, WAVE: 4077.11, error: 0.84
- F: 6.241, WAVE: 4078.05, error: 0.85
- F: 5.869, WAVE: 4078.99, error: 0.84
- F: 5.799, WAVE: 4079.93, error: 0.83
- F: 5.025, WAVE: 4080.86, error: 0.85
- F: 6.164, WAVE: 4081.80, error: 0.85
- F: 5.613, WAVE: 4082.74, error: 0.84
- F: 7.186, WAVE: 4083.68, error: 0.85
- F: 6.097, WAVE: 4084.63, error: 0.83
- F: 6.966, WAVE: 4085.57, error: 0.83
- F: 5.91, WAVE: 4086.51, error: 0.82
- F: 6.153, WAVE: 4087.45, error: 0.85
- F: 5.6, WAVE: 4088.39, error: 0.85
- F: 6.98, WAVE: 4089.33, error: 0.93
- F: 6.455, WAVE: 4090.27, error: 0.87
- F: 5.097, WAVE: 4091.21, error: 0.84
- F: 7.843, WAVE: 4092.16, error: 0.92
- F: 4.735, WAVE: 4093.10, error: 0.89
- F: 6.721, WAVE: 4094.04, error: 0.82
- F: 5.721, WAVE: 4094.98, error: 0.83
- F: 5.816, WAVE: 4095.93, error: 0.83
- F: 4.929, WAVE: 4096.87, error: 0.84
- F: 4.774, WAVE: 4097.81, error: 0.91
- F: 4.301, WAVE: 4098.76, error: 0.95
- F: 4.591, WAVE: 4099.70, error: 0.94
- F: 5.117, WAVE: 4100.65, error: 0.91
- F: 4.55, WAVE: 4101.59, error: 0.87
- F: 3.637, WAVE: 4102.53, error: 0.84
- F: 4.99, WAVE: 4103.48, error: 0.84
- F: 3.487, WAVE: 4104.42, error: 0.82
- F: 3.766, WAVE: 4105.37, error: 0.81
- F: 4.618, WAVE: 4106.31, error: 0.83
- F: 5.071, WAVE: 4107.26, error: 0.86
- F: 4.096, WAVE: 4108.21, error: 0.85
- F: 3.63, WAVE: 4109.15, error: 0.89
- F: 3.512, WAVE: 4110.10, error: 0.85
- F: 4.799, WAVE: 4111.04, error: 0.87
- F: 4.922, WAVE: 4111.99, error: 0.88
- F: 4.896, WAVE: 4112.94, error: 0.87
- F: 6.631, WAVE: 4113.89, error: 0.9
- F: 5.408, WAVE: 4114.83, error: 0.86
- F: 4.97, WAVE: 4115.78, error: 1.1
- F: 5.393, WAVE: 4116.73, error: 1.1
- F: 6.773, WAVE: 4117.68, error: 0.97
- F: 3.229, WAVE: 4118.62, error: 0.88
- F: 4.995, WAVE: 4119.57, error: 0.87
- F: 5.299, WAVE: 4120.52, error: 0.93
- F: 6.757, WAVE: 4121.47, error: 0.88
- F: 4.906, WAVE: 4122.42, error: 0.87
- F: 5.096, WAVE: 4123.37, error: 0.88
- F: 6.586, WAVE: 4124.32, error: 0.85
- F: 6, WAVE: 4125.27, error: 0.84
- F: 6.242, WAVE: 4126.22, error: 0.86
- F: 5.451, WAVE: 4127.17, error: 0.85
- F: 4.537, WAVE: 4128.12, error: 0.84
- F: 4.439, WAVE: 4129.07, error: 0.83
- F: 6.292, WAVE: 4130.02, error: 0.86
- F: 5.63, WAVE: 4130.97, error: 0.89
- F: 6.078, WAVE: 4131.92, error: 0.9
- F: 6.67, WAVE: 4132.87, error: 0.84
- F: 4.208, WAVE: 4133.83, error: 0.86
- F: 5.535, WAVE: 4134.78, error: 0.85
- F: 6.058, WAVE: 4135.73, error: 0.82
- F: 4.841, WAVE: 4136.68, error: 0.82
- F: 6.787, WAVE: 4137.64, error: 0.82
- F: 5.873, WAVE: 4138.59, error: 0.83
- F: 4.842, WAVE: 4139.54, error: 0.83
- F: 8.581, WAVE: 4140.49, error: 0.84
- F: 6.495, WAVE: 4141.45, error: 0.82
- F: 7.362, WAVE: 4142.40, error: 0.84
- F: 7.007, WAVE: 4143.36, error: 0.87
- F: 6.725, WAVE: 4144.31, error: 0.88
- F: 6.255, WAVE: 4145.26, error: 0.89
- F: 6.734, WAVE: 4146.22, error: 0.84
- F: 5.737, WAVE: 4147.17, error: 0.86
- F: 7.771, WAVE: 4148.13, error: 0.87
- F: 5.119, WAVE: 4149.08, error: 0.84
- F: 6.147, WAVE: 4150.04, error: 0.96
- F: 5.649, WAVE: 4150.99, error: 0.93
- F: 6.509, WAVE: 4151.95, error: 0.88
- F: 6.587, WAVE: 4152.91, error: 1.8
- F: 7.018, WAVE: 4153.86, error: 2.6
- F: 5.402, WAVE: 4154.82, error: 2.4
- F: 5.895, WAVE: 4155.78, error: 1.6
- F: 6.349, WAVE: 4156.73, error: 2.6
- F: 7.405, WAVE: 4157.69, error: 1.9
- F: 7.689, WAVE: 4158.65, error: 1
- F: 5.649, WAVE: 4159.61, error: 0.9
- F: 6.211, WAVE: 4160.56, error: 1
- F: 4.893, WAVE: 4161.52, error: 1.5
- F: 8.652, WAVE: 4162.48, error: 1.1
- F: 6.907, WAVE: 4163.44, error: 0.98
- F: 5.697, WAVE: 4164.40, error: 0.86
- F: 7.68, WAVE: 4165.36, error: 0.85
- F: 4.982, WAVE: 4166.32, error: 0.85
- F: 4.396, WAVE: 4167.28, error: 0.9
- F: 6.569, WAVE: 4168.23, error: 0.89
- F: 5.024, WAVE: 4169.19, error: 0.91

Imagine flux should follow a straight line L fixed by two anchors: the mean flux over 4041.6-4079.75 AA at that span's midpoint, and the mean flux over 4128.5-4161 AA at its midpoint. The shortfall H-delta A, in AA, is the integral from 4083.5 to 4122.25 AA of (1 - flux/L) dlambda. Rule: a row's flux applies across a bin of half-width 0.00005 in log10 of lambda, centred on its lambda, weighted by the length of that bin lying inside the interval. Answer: 4.9 AA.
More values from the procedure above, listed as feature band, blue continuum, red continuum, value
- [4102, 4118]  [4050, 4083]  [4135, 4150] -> 3.8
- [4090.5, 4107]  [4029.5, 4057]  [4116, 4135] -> 1.9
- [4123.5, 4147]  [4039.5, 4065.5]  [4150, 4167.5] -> 0.8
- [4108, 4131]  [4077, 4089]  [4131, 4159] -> 3.7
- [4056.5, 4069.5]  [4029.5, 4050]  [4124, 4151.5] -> 0.0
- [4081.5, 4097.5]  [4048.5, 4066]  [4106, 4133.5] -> -1.1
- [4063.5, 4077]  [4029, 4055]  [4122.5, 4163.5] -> 0.7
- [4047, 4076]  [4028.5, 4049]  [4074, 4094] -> 0.5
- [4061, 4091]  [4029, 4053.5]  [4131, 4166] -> 0.3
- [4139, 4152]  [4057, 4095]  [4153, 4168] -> -0.5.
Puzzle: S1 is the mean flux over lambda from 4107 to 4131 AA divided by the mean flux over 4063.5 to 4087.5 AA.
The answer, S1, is 0.89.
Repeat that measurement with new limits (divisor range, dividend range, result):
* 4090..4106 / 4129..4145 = 1.21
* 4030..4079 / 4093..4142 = 0.89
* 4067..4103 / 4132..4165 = 1.12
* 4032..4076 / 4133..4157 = 1.06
